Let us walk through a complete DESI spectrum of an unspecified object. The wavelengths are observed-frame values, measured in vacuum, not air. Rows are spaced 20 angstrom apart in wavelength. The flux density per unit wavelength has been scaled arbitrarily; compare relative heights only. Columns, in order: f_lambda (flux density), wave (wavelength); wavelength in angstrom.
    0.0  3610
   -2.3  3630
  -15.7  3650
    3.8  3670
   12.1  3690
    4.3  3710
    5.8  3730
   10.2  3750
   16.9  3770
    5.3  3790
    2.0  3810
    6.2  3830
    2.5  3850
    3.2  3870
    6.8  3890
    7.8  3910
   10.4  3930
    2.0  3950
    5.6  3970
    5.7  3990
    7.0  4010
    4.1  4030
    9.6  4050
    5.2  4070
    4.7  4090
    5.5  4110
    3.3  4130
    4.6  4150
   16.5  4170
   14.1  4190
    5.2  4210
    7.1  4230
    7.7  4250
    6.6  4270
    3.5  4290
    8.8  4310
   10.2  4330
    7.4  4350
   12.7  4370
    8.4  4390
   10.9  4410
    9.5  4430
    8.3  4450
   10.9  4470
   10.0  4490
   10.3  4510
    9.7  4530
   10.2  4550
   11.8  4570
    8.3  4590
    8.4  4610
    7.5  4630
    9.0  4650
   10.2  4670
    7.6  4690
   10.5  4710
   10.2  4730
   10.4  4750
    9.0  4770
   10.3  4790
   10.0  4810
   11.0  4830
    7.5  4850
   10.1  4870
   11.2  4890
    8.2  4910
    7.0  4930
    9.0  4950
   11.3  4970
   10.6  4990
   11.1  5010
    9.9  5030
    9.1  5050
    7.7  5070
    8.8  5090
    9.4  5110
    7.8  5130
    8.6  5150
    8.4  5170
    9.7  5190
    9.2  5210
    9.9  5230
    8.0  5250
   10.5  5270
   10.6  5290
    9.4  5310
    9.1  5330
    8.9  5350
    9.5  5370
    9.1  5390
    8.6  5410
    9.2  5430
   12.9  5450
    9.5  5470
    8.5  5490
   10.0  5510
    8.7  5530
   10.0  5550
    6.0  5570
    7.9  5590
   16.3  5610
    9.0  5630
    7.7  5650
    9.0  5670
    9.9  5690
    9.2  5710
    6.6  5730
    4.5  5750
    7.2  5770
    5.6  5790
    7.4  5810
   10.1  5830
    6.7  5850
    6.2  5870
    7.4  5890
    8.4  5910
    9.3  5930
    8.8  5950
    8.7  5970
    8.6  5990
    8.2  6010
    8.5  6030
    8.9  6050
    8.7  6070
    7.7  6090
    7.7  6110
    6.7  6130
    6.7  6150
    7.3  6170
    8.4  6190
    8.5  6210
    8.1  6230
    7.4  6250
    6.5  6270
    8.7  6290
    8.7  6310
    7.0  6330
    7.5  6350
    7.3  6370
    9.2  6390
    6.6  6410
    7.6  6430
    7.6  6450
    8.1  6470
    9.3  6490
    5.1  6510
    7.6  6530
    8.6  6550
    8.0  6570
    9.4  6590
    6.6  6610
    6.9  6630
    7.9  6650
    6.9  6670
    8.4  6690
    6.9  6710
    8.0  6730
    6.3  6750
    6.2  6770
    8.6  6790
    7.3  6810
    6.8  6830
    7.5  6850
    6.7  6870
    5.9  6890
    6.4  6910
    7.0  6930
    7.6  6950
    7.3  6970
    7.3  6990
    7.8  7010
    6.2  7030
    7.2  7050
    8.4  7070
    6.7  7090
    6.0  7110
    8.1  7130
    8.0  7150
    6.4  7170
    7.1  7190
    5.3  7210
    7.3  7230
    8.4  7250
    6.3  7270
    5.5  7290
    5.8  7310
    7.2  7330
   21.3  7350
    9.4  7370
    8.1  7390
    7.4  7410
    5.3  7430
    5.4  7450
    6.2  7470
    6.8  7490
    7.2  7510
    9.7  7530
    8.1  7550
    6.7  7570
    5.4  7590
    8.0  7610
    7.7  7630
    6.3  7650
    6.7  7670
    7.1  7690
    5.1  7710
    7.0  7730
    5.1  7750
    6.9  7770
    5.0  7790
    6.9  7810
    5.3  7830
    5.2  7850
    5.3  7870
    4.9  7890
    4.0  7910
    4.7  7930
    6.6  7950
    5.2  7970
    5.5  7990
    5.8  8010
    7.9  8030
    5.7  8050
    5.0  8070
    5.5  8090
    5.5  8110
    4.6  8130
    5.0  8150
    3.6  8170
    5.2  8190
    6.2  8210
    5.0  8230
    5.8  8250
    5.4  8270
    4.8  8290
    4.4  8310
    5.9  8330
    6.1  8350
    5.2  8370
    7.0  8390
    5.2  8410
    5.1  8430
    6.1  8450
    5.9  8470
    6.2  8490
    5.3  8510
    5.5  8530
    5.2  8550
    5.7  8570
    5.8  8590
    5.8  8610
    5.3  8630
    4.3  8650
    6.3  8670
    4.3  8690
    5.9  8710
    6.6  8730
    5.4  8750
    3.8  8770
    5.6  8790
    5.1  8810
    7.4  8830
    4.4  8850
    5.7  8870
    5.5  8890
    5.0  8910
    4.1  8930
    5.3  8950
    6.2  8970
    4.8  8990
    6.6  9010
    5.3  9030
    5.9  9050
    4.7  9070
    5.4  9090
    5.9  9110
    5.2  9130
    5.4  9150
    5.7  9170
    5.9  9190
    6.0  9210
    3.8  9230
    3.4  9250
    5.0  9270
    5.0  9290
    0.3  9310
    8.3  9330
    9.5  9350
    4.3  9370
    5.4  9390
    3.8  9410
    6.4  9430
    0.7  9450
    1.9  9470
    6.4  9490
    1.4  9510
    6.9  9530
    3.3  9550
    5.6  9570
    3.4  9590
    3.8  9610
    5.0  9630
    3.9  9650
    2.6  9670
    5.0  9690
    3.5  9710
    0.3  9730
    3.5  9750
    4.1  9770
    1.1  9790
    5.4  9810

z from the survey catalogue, 0.121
